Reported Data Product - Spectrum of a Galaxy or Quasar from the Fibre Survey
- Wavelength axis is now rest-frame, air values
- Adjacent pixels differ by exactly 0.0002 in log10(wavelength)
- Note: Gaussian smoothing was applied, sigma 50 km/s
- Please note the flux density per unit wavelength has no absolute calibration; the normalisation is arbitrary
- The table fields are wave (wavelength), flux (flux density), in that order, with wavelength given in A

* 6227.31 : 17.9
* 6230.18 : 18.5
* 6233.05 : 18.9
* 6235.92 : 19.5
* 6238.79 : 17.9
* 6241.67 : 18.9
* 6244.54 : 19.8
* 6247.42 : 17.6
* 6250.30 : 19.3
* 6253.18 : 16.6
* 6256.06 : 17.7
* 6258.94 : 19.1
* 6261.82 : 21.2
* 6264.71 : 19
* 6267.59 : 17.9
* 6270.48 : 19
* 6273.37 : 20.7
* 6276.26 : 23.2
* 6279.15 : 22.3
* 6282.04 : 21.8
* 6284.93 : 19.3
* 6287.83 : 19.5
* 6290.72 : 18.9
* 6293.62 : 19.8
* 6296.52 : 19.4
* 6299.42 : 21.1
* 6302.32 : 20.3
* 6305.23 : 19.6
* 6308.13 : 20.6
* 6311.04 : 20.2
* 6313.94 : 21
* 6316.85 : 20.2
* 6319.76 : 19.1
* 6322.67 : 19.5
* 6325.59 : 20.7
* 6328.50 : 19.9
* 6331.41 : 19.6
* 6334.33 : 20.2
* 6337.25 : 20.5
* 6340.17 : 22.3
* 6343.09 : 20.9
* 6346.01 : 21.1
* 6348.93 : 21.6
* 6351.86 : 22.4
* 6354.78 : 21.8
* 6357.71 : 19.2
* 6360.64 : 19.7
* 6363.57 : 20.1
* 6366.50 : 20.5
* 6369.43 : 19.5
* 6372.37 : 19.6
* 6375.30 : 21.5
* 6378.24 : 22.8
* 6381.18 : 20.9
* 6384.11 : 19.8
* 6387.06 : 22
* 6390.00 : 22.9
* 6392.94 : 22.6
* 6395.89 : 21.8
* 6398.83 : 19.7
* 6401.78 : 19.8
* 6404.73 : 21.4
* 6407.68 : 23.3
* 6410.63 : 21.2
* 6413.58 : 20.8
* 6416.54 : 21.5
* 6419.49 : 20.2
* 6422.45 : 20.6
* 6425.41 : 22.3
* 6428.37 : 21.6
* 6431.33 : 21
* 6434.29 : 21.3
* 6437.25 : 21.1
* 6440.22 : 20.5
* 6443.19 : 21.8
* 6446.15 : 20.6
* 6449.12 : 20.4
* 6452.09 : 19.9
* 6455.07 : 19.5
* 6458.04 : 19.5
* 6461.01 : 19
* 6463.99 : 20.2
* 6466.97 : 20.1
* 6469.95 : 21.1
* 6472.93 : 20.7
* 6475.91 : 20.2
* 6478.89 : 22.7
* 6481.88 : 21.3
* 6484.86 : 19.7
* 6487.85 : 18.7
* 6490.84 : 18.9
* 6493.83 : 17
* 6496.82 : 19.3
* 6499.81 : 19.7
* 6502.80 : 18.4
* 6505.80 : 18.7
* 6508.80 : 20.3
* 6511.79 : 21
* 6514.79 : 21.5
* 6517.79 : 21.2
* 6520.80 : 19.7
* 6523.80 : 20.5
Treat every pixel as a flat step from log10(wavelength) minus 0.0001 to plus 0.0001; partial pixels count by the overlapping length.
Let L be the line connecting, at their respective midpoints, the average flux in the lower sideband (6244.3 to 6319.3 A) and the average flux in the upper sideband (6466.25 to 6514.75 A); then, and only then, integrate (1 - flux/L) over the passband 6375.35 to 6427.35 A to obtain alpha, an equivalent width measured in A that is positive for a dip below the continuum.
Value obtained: -4.00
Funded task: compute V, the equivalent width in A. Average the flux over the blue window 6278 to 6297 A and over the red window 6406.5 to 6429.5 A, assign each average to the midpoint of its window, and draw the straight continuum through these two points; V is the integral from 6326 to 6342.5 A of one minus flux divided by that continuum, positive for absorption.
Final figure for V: 0.1 A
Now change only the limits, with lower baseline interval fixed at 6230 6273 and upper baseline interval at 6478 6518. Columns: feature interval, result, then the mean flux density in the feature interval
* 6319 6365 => -3.4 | 20.6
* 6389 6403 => -1.4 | 21.3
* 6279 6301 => -1.4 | 20.1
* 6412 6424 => -0.8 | 20.8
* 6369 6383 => -1.2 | 20.9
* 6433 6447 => -1.1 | 21.1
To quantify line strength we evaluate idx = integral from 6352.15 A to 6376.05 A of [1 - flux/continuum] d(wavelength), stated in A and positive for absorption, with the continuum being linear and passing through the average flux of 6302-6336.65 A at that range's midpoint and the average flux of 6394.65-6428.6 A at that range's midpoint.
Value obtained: 0.3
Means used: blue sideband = 20.1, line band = 20.3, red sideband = 21.2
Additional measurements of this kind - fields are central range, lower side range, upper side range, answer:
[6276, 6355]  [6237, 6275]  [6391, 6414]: -2.7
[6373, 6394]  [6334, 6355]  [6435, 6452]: -0.5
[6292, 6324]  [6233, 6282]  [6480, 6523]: -1.0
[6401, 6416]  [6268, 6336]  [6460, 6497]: -1.0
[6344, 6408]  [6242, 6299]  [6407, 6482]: -2.2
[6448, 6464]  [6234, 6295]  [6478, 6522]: 0.1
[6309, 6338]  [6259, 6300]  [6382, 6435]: 0.7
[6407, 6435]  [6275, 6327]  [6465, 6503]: -1.8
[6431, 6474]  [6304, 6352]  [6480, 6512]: -1.7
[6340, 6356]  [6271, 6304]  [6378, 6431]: -0.5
